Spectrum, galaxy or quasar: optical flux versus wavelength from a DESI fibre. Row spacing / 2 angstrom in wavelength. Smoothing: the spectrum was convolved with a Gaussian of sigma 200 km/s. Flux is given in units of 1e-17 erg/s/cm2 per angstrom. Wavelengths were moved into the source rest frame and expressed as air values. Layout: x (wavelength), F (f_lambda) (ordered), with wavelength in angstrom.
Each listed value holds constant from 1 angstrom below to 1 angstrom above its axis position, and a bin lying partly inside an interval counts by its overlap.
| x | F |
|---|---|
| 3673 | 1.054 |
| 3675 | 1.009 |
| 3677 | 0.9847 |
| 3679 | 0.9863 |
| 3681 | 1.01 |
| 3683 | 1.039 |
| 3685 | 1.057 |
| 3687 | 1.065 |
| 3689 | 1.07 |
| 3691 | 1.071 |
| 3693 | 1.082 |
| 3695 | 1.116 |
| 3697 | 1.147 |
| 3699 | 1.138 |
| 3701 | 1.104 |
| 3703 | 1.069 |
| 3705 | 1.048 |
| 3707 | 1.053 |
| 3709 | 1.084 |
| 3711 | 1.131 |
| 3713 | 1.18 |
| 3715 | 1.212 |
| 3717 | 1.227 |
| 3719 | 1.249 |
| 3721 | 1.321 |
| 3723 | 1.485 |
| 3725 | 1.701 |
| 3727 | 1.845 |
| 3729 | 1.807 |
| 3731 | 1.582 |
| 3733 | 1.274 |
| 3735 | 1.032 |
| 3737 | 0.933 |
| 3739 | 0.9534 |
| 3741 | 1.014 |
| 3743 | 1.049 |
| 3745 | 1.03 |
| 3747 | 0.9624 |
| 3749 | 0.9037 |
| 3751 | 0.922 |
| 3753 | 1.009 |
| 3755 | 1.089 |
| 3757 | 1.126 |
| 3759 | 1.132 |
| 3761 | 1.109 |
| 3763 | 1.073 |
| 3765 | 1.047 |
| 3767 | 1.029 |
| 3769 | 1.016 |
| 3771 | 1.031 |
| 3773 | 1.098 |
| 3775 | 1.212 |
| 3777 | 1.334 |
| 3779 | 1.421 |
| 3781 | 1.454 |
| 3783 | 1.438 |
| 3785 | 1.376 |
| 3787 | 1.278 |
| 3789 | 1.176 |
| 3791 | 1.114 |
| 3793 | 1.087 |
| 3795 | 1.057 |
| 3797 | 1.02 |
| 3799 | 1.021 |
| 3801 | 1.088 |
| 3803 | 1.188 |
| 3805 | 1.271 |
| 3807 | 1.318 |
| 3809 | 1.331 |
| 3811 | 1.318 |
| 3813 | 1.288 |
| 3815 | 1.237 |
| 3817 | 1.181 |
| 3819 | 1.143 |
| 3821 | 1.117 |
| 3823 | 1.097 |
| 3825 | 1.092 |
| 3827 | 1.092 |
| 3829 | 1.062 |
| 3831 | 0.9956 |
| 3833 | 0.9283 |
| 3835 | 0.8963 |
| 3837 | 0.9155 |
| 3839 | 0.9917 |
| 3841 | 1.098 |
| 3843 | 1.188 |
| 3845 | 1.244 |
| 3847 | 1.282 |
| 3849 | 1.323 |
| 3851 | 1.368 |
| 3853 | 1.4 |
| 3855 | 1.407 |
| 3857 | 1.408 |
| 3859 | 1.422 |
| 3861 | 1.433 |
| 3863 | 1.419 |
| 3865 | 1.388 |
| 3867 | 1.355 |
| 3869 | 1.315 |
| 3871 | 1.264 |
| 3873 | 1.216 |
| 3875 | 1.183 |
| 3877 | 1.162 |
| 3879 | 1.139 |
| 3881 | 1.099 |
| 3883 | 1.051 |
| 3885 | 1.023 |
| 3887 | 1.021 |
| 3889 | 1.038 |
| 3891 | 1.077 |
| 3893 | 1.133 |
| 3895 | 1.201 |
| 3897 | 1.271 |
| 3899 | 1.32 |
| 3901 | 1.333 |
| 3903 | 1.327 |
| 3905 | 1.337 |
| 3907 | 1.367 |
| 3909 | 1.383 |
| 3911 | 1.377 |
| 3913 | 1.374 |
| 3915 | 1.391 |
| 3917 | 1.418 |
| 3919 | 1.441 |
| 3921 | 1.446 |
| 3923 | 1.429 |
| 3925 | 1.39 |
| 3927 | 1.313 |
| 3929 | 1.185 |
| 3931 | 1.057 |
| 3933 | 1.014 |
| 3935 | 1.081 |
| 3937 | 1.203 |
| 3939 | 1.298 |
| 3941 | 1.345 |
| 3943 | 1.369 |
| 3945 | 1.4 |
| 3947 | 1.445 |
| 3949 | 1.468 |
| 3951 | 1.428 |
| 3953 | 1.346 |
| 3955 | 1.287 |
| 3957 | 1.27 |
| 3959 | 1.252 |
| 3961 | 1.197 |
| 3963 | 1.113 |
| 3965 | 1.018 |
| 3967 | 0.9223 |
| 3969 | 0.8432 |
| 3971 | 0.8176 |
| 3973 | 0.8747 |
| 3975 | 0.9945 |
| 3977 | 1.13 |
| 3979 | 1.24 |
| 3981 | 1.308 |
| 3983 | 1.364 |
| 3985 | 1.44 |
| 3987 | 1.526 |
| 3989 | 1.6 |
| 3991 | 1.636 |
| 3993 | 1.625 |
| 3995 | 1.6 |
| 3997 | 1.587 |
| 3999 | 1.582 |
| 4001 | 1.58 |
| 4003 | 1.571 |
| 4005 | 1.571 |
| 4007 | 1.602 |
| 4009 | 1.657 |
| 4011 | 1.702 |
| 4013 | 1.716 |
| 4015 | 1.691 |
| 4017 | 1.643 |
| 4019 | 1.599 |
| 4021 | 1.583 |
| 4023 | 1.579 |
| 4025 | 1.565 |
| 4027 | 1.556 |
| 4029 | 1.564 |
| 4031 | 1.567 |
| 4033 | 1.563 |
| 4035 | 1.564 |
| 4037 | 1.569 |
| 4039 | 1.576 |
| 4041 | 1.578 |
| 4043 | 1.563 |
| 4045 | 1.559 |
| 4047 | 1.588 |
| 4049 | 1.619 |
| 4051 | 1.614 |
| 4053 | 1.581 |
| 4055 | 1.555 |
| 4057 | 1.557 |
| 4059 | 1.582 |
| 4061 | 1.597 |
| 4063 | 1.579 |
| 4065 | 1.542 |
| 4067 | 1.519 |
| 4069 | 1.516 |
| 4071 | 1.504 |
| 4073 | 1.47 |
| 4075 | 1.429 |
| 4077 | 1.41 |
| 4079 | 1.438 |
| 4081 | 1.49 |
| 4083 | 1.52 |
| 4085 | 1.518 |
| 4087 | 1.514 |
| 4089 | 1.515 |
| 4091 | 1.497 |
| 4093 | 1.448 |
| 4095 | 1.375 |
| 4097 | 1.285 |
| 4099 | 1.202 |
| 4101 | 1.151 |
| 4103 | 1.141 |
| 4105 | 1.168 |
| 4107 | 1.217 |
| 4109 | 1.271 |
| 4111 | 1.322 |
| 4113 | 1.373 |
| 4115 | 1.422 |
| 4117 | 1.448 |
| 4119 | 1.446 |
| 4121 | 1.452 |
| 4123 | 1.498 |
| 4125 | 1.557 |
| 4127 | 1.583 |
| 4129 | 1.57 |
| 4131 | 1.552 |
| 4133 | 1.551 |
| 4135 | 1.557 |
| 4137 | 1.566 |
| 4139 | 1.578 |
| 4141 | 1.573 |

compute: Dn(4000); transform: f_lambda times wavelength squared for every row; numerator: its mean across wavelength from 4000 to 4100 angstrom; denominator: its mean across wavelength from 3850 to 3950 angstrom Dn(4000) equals 1.29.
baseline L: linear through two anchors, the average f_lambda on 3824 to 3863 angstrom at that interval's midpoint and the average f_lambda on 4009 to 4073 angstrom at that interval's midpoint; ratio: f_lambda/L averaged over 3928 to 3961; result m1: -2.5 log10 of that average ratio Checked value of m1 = 0.10 mag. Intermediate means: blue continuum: 1.19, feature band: 1.28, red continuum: 1.58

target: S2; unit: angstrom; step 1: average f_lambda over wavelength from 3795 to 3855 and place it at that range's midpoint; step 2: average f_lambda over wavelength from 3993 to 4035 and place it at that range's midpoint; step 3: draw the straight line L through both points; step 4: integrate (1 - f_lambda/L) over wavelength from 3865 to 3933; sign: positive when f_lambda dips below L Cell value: 3.99 angstrom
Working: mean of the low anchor 1.16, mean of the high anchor 1.6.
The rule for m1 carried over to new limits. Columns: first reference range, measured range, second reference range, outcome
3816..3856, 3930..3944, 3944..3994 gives 0.034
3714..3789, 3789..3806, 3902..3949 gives 0.120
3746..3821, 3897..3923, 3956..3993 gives -0.155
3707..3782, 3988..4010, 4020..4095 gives -0.091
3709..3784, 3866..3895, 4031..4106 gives 0.148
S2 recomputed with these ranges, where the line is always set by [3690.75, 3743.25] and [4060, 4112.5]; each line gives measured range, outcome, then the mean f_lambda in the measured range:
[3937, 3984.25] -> 4.86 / 1.21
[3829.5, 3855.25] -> 2.79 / 1.15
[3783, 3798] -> 0.99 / 1.18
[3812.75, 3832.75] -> 2.50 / 1.12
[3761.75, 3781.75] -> 1.34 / 1.17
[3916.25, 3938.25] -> 0.98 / 1.27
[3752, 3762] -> 1.21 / 1.09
